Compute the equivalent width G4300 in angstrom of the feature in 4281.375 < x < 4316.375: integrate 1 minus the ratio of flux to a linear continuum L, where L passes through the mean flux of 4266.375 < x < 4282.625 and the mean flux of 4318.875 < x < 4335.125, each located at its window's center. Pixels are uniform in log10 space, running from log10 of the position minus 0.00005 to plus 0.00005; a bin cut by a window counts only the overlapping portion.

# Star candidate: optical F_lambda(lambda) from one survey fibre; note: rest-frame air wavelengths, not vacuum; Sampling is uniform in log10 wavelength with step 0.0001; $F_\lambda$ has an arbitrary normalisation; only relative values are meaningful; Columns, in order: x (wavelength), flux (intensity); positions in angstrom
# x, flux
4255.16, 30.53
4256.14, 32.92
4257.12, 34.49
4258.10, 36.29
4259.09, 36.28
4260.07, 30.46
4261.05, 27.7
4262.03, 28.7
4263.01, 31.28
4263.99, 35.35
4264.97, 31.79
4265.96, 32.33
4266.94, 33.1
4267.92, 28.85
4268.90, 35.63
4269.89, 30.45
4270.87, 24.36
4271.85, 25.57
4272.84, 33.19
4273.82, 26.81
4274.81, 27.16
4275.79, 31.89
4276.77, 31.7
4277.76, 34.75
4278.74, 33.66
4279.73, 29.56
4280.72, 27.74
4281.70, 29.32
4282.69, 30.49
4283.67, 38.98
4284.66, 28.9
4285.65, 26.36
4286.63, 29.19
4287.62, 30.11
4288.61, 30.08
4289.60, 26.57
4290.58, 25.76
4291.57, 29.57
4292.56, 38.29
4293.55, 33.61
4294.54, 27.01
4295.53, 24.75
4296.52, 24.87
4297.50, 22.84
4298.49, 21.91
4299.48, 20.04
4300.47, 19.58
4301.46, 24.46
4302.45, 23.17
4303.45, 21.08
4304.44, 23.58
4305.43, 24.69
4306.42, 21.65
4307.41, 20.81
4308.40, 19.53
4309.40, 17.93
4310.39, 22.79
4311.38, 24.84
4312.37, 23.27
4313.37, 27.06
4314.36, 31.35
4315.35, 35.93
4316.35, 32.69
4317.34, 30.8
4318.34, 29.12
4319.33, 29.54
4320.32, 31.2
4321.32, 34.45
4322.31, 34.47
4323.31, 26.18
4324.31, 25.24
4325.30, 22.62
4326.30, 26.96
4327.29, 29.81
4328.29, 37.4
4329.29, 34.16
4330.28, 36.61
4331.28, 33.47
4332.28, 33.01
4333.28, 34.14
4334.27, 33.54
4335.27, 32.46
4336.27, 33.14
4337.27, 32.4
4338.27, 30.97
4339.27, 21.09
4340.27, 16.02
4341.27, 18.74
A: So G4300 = 5.03 angstrom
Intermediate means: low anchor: 30.3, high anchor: 31.5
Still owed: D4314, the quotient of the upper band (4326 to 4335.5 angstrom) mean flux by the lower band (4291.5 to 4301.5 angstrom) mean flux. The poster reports 1.3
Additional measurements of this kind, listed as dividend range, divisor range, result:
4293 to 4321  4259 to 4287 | 0.83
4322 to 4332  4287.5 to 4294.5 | 1.01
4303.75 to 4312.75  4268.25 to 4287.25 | 0.73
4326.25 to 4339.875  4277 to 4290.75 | 1.06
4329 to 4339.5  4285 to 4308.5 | 1.27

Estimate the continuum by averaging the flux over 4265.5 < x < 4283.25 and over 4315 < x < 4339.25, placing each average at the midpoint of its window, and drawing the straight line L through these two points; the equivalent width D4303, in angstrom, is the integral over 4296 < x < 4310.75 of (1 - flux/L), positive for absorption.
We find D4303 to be 4.3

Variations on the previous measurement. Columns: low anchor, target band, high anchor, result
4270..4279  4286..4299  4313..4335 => 1.0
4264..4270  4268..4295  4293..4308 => -1.7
